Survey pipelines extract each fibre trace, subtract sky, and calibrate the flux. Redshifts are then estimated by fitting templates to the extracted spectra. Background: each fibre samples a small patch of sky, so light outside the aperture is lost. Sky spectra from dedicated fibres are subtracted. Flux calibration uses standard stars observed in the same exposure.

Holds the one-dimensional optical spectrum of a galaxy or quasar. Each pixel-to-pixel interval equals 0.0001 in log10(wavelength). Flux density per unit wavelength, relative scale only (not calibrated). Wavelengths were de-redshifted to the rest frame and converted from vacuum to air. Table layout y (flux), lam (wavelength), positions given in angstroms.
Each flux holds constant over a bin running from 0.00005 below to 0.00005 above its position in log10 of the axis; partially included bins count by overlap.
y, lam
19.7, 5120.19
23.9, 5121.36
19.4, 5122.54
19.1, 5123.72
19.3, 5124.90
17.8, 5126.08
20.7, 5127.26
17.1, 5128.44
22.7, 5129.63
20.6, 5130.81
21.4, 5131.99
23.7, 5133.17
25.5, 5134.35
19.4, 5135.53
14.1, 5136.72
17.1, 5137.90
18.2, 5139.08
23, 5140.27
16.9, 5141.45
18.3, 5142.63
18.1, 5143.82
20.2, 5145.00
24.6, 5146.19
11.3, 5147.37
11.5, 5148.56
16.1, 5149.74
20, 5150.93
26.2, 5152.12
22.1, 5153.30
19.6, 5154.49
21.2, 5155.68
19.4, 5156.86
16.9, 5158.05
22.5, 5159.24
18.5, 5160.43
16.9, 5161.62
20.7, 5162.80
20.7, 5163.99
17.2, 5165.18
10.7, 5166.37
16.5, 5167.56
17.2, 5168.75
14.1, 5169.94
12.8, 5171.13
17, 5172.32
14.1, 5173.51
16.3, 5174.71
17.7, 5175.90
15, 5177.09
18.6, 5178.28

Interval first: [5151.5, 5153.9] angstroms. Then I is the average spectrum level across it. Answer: 24.1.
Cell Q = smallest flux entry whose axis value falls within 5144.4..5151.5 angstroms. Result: 11.3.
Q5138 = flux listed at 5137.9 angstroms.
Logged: 17.1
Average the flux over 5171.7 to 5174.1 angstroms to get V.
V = 15.5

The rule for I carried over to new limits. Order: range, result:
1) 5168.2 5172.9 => 15.3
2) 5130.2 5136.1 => 22.2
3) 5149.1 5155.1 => 20.7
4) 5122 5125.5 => 19.3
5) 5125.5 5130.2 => 19.5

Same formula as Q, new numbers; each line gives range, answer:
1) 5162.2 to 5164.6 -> 20.7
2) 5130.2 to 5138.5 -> 14.1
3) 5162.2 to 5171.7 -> 10.7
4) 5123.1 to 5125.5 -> 19.1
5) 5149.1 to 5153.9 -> 16.1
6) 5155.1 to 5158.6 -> 16.9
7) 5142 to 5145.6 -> 18.1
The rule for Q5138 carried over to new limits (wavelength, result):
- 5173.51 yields 14.1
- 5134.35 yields 25.5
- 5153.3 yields 22.1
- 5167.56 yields 16.5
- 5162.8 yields 20.7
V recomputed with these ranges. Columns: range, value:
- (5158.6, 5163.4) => 19.6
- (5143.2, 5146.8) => 20.9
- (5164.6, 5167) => 14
